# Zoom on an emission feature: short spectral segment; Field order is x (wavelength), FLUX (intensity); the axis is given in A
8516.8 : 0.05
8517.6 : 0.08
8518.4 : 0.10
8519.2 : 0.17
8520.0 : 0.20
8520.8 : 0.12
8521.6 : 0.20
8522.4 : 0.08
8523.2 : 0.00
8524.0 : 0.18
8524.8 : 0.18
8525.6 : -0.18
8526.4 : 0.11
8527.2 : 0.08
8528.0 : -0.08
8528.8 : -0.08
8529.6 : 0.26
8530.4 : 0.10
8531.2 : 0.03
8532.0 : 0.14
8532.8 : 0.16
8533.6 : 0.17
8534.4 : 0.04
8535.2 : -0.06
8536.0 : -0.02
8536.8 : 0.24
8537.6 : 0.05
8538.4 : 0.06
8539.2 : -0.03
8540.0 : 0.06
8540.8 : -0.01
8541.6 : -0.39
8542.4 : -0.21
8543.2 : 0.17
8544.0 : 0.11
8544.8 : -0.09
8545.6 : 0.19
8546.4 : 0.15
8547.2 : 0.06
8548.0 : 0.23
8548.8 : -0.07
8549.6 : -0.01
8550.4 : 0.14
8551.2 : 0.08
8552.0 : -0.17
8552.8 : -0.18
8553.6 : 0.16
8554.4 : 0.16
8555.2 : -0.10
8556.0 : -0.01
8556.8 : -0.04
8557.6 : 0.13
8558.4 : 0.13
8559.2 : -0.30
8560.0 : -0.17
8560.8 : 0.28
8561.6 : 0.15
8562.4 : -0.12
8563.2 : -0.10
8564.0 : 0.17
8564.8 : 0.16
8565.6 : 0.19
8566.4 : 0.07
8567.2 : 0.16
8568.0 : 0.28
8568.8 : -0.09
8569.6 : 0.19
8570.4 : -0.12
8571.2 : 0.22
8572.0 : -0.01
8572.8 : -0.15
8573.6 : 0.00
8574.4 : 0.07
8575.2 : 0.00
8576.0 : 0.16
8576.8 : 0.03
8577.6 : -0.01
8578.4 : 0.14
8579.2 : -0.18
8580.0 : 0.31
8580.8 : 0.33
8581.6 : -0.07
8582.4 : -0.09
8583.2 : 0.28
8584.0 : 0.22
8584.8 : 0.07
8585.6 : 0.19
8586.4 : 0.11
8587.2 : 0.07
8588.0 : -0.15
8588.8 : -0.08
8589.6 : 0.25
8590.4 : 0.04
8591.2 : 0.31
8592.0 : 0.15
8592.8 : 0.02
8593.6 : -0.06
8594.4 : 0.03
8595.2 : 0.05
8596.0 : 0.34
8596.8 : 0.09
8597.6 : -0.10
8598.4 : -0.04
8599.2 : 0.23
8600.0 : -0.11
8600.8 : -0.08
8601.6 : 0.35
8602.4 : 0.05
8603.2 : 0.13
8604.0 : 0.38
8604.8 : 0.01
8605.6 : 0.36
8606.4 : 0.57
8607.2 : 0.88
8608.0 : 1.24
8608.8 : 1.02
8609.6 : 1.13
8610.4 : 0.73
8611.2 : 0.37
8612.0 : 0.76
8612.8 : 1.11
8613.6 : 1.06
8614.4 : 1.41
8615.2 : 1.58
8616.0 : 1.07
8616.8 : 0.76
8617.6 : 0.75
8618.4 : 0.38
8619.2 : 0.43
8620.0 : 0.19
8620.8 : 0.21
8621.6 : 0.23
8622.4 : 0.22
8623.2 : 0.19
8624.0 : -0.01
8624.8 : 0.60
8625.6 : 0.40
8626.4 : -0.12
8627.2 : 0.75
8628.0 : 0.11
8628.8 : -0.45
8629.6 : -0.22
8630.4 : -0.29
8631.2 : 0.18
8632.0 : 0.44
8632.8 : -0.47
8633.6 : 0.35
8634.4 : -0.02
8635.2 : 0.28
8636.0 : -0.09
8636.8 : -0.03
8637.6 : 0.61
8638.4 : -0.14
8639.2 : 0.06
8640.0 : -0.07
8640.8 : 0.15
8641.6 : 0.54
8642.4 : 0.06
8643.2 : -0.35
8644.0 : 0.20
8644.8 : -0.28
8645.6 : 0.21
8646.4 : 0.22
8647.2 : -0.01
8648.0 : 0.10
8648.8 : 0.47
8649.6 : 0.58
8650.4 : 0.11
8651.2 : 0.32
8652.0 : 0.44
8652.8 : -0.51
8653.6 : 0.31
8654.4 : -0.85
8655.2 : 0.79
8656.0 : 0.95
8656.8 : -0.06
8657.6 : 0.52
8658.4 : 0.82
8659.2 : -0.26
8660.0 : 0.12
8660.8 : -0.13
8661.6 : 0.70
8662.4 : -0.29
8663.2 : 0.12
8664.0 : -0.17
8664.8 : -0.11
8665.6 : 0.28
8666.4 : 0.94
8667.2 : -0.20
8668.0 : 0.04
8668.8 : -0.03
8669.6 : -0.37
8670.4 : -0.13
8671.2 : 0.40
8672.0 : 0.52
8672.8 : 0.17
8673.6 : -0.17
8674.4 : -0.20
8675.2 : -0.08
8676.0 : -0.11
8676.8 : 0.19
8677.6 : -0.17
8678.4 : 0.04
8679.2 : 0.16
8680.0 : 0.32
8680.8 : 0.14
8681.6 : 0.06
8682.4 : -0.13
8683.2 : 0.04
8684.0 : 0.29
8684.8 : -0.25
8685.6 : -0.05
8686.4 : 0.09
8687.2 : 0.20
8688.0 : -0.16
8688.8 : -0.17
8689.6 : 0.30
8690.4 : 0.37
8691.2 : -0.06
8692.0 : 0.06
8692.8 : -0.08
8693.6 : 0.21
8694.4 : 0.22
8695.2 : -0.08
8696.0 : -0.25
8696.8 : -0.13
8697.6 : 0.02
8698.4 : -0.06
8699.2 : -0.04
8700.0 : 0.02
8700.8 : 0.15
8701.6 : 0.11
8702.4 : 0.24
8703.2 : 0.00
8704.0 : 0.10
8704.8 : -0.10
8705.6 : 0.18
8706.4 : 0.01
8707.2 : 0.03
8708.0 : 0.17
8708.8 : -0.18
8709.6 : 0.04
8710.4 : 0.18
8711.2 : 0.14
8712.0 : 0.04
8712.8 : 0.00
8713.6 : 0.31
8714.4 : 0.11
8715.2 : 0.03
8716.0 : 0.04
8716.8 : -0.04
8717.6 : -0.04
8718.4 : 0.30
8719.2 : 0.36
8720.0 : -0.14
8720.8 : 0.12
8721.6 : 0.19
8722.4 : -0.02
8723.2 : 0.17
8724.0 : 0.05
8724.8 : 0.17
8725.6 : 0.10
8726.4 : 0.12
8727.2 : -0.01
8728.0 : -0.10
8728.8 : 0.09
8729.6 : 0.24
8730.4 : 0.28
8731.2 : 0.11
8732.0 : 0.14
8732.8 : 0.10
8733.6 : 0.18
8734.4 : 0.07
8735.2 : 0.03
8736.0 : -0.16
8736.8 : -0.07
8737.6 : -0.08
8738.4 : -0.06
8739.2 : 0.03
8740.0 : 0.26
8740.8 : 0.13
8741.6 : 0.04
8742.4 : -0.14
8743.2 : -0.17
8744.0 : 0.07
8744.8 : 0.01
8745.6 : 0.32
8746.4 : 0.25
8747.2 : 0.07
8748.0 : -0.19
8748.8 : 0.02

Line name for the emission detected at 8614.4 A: [O II] 3727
